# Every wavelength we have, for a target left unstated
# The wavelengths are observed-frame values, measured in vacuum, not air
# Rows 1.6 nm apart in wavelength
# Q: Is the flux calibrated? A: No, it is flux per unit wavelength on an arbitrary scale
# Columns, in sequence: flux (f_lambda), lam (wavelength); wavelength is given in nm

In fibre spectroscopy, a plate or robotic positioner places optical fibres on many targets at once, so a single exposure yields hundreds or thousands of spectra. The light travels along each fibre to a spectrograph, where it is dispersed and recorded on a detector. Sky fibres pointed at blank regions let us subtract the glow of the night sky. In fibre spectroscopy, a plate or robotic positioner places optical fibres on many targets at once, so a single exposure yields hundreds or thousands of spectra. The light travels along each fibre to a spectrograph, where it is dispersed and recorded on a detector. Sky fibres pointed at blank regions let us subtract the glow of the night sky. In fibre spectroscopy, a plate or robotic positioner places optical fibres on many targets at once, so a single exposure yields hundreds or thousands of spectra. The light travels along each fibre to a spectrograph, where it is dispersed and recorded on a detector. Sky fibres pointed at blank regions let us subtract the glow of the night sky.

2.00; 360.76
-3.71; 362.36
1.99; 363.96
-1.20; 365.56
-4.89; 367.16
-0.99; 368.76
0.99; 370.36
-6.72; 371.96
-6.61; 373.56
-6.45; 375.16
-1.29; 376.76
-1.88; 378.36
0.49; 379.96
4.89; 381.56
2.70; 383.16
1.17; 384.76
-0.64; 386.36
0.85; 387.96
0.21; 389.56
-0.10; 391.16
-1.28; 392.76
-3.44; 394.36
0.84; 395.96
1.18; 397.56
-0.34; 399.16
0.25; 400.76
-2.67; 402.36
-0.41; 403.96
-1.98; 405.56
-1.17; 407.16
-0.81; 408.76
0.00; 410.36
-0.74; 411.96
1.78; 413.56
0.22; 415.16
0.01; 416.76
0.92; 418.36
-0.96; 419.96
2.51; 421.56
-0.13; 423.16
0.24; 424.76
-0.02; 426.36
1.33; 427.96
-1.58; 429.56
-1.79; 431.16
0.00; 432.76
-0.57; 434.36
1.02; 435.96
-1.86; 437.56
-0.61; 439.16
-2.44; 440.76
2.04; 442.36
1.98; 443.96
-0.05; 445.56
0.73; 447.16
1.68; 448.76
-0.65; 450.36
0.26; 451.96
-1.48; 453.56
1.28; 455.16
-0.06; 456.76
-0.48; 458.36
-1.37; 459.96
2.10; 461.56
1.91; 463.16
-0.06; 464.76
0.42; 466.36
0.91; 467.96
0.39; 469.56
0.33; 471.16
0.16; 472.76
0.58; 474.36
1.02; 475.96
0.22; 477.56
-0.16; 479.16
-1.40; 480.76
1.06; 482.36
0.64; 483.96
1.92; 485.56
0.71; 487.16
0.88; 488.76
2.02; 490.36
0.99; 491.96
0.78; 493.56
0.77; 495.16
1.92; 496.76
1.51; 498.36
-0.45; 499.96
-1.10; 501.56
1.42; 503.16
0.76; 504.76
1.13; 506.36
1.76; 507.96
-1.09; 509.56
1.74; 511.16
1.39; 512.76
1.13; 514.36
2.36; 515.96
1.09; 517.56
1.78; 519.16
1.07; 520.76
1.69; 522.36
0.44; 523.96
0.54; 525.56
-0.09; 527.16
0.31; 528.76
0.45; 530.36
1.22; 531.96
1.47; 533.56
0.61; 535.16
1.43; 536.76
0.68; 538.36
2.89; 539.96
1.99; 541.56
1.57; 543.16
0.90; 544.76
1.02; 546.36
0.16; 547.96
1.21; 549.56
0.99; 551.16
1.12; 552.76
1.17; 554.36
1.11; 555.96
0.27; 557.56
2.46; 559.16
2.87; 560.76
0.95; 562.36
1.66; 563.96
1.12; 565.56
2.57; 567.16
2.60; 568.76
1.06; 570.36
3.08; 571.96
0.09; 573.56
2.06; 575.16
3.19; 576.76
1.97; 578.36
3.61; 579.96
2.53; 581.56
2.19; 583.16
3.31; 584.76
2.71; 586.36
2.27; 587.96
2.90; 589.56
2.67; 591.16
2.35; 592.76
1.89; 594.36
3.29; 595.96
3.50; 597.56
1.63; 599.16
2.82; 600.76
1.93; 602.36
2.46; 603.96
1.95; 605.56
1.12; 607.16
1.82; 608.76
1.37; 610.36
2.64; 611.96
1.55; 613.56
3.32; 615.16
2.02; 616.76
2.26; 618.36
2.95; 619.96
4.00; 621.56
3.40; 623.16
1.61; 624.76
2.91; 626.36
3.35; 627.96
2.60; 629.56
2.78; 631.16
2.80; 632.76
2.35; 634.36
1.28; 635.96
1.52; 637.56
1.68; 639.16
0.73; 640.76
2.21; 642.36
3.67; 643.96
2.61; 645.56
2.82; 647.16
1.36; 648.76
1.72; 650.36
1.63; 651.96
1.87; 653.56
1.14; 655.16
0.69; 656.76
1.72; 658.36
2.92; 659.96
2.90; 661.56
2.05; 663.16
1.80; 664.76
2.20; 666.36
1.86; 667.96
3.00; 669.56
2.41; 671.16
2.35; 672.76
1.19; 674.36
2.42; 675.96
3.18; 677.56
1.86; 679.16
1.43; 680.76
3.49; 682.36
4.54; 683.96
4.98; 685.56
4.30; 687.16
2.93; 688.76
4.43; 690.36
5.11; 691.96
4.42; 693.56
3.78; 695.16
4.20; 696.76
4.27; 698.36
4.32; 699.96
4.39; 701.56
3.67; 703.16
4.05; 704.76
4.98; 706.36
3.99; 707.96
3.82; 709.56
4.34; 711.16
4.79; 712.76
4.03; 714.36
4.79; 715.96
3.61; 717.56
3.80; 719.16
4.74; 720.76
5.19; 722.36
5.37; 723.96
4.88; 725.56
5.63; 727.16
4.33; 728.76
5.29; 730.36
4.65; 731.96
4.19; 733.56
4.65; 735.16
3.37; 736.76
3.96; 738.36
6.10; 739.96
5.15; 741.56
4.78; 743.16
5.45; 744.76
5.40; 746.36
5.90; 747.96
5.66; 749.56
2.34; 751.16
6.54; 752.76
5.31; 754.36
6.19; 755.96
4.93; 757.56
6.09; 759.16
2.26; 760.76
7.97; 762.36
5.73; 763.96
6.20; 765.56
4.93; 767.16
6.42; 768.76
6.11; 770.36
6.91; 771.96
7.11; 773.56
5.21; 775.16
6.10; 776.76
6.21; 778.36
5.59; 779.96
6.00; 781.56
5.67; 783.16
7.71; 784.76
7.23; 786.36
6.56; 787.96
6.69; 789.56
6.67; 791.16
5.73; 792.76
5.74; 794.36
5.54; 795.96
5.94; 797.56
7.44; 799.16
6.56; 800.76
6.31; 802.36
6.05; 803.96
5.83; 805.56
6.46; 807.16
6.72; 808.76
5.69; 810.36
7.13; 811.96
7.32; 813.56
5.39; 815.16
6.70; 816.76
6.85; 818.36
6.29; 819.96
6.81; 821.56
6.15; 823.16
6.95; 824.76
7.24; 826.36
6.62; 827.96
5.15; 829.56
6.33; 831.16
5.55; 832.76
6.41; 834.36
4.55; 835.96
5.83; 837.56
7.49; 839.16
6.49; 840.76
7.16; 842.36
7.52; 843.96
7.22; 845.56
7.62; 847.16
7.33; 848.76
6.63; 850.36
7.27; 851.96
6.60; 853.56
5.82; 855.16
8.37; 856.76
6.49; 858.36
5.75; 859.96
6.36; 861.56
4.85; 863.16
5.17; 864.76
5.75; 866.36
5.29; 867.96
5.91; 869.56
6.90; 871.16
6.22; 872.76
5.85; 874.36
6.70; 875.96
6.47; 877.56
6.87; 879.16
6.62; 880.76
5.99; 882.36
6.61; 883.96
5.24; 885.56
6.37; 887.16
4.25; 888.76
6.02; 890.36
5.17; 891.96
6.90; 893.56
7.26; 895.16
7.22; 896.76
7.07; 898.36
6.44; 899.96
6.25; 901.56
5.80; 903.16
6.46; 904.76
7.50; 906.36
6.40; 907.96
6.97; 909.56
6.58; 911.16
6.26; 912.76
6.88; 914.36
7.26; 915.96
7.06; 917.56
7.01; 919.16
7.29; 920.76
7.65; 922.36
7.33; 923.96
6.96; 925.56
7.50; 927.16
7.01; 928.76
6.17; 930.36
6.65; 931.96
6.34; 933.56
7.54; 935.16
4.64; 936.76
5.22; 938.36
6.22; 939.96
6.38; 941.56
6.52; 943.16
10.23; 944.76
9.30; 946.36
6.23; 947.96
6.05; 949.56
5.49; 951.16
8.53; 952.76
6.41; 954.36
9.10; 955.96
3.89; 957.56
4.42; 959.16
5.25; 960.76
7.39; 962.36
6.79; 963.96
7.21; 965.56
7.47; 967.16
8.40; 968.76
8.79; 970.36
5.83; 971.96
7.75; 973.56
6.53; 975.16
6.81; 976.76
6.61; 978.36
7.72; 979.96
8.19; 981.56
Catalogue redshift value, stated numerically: 0.712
